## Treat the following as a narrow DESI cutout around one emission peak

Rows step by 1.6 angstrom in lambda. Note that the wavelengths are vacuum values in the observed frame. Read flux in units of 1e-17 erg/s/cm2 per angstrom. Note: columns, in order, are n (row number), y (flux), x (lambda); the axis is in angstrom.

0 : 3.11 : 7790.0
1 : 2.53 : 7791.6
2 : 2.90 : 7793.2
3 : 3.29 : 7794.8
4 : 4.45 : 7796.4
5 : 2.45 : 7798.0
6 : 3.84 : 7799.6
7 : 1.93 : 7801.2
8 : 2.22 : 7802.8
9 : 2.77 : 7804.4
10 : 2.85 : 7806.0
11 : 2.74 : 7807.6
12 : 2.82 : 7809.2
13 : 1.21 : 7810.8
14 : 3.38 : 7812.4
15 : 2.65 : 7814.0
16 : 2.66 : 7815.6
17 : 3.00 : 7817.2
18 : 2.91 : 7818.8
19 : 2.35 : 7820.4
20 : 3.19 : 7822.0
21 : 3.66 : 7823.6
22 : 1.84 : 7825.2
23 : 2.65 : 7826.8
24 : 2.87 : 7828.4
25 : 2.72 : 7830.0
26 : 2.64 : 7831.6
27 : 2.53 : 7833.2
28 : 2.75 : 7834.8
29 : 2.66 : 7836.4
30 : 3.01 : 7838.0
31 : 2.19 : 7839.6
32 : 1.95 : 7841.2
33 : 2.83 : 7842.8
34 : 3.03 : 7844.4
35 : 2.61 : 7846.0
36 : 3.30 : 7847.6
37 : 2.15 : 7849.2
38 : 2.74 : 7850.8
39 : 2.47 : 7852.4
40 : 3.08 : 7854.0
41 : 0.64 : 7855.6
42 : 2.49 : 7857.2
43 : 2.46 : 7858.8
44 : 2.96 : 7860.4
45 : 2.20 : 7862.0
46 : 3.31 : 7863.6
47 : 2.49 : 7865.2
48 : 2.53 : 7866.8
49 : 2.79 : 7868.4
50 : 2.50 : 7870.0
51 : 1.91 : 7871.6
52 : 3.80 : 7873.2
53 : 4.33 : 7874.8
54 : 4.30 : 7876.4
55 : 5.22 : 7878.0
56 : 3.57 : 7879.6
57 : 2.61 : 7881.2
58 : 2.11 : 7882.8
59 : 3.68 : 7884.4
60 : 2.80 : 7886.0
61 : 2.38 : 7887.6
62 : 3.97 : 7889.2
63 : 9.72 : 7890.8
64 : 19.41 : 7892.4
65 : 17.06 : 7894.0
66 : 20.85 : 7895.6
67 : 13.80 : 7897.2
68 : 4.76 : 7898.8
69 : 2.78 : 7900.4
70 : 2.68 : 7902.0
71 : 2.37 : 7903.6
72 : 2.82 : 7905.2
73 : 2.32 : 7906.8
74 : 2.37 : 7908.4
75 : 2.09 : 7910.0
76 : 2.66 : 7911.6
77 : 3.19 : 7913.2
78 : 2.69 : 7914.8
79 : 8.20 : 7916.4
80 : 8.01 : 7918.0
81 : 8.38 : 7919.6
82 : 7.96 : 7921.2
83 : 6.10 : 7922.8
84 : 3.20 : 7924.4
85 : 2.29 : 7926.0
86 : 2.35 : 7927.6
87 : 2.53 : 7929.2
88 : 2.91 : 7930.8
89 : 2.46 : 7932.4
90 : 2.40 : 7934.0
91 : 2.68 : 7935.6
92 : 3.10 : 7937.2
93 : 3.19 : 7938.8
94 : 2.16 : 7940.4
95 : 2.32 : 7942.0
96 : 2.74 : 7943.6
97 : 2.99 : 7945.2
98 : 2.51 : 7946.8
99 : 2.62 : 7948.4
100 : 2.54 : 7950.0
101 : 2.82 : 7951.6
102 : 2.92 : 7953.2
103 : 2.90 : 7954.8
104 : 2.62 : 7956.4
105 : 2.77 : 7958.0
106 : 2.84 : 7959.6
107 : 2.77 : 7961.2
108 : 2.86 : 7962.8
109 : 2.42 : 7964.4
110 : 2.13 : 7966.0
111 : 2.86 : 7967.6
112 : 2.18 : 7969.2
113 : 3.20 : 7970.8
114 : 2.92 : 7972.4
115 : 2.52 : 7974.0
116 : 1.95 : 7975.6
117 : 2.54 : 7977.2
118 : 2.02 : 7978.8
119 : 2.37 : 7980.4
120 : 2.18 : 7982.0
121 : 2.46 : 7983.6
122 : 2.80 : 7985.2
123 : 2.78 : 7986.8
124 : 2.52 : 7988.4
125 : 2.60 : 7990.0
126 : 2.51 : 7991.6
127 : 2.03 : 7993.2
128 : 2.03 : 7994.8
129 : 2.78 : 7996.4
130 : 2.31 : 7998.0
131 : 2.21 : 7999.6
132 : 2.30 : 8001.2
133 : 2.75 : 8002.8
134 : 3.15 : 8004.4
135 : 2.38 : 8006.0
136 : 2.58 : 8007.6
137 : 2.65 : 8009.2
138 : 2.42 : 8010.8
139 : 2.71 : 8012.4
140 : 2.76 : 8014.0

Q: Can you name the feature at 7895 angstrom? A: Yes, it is H-alpha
